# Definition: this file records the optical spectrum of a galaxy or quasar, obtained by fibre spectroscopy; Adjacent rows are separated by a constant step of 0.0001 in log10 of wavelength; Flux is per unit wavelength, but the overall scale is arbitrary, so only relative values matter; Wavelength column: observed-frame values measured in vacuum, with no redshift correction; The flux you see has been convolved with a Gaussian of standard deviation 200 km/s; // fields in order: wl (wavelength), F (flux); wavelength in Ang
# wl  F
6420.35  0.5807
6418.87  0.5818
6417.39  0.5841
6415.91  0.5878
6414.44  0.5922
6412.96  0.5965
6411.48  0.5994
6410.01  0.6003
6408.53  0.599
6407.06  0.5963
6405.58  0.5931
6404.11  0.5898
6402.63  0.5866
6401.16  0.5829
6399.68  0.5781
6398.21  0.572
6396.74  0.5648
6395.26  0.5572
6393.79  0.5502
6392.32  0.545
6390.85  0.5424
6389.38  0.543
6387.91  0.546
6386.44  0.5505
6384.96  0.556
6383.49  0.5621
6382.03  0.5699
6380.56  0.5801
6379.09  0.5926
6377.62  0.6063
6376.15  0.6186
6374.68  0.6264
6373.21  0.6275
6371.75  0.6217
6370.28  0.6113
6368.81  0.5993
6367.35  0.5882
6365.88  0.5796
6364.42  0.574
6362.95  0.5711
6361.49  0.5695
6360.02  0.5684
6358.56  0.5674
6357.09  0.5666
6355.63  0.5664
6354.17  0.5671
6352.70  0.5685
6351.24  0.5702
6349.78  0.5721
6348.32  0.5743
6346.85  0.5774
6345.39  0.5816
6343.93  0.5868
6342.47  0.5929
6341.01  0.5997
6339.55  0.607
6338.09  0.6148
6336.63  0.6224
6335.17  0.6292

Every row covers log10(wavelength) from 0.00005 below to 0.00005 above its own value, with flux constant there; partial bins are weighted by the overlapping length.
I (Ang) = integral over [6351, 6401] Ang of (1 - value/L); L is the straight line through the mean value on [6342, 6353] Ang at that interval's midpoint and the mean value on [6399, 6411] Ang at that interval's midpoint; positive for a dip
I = 0.7 Ang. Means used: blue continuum 0.578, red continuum 0.591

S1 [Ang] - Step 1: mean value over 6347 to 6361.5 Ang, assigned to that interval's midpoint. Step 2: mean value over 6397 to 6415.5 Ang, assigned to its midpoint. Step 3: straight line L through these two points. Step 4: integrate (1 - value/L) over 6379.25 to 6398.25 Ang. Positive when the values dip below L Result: 0.8 Ang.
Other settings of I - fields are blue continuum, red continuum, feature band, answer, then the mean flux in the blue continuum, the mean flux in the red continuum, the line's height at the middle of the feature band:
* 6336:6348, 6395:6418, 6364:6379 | -0.34 Ang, 0.596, 0.587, 0.592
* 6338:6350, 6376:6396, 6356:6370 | 0.02 Ang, 0.589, 0.564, 0.578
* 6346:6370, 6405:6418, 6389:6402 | 0.63 Ang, 0.574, 0.594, 0.588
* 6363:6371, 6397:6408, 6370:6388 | -0.10 Ang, 0.589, 0.585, 0.588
